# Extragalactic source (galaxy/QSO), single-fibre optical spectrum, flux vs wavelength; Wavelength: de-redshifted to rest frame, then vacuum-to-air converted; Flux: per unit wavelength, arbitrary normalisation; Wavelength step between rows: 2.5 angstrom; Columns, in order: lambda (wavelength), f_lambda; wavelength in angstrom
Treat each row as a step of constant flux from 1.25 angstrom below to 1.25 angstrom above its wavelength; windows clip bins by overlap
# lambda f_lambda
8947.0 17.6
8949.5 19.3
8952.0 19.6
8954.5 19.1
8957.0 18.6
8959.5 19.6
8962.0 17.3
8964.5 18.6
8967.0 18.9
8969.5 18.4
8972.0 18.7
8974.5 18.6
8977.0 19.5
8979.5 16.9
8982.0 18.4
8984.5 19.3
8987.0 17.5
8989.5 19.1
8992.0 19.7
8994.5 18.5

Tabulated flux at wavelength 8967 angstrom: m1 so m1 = 18.9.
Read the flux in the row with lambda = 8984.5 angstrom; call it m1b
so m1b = 19.3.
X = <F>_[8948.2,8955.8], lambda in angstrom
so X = 19.3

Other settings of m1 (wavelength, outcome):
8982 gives 18.4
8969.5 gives 18.4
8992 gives 19.7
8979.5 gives 16.9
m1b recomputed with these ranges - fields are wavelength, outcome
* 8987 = 17.5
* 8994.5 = 18.5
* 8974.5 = 18.6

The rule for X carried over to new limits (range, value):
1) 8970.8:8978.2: 18.9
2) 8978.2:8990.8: 18.3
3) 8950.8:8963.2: 18.8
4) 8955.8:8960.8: 19.1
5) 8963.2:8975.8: 18.6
